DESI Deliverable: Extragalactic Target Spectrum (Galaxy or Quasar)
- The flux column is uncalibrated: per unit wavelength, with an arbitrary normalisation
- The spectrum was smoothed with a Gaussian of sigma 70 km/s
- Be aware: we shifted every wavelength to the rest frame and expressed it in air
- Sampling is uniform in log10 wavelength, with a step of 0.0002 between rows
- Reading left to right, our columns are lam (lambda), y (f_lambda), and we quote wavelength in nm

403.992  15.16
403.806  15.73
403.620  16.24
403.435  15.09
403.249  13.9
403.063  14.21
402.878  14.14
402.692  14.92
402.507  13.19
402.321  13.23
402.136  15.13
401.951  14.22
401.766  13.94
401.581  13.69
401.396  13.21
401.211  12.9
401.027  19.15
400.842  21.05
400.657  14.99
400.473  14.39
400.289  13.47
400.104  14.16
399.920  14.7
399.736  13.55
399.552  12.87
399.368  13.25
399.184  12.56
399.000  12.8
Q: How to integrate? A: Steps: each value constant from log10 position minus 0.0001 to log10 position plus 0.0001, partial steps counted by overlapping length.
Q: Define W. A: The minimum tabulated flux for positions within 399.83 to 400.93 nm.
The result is 13.47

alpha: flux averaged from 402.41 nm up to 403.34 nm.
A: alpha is 14.1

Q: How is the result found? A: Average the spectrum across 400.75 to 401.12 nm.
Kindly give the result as 20.1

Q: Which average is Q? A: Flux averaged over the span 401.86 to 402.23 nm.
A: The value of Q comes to 14.7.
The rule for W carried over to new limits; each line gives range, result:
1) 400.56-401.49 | 12.9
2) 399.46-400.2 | 12.87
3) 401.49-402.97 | 13.19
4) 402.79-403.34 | 13.9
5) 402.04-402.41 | 13.23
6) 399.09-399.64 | 12.56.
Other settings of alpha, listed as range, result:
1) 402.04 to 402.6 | 13.9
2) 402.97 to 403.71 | 14.9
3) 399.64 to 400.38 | 14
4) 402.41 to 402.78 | 14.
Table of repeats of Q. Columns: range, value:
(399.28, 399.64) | 13.1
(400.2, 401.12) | 16.6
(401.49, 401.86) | 13.8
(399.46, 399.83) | 13.2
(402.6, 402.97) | 14.5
